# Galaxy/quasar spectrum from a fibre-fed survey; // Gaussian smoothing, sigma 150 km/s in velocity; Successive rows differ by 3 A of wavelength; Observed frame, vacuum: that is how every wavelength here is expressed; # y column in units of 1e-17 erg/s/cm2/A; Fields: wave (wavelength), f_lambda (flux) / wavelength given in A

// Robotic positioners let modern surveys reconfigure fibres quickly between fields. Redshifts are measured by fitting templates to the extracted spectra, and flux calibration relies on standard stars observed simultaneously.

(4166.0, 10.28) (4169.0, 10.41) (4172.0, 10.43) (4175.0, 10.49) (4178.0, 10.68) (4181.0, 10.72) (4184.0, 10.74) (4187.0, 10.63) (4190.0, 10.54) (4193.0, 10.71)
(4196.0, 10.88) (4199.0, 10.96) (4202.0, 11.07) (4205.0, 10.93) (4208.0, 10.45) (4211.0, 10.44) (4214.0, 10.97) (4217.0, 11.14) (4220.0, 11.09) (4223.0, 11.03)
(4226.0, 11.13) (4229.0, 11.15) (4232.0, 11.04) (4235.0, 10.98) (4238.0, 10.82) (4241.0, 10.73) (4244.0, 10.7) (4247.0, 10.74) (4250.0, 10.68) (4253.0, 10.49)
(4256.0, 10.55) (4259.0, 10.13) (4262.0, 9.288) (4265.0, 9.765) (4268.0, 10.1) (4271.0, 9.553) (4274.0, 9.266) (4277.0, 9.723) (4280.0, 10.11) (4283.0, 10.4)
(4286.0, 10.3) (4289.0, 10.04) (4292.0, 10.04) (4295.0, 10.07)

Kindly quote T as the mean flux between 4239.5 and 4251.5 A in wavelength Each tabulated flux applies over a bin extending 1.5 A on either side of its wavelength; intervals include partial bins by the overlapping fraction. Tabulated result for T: 10.7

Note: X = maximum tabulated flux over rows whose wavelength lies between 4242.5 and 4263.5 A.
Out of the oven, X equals 10.74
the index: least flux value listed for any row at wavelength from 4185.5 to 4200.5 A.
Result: 10.54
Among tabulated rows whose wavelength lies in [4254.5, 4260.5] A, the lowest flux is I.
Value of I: 10.13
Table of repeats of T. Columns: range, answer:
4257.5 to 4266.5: 9.73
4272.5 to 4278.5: 9.49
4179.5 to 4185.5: 10.7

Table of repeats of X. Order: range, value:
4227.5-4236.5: 11.15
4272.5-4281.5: 10.11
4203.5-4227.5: 11.14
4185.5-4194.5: 10.71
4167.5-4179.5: 10.68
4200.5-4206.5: 11.07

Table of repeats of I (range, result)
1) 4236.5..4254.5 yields 10.49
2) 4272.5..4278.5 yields 9.266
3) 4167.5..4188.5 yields 10.41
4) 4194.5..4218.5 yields 10.44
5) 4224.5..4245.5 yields 10.7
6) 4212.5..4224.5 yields 10.97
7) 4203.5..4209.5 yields 10.45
